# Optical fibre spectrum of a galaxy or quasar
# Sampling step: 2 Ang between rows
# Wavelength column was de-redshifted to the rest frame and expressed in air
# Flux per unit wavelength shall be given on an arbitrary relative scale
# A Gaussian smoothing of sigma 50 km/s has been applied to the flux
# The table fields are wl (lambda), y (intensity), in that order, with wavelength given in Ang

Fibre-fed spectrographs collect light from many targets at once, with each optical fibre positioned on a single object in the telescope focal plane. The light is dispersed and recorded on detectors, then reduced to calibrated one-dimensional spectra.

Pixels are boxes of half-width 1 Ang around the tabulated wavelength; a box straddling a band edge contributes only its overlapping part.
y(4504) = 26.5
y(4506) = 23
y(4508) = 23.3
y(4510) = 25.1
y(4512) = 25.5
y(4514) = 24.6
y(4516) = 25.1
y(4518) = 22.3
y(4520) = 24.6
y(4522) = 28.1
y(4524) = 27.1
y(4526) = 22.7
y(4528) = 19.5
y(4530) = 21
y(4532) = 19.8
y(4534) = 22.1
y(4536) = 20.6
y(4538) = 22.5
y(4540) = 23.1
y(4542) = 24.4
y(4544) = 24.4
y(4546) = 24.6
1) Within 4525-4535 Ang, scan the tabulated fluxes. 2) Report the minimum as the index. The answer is 19.5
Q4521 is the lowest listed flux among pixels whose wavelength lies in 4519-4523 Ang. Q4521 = 24.6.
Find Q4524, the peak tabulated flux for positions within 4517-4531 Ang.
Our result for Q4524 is 28.1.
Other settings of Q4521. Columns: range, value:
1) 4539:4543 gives 23.1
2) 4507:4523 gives 22.3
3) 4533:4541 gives 20.6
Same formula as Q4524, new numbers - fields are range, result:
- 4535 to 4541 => 23.1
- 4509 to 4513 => 25.5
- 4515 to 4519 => 25.1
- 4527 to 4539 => 22.5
